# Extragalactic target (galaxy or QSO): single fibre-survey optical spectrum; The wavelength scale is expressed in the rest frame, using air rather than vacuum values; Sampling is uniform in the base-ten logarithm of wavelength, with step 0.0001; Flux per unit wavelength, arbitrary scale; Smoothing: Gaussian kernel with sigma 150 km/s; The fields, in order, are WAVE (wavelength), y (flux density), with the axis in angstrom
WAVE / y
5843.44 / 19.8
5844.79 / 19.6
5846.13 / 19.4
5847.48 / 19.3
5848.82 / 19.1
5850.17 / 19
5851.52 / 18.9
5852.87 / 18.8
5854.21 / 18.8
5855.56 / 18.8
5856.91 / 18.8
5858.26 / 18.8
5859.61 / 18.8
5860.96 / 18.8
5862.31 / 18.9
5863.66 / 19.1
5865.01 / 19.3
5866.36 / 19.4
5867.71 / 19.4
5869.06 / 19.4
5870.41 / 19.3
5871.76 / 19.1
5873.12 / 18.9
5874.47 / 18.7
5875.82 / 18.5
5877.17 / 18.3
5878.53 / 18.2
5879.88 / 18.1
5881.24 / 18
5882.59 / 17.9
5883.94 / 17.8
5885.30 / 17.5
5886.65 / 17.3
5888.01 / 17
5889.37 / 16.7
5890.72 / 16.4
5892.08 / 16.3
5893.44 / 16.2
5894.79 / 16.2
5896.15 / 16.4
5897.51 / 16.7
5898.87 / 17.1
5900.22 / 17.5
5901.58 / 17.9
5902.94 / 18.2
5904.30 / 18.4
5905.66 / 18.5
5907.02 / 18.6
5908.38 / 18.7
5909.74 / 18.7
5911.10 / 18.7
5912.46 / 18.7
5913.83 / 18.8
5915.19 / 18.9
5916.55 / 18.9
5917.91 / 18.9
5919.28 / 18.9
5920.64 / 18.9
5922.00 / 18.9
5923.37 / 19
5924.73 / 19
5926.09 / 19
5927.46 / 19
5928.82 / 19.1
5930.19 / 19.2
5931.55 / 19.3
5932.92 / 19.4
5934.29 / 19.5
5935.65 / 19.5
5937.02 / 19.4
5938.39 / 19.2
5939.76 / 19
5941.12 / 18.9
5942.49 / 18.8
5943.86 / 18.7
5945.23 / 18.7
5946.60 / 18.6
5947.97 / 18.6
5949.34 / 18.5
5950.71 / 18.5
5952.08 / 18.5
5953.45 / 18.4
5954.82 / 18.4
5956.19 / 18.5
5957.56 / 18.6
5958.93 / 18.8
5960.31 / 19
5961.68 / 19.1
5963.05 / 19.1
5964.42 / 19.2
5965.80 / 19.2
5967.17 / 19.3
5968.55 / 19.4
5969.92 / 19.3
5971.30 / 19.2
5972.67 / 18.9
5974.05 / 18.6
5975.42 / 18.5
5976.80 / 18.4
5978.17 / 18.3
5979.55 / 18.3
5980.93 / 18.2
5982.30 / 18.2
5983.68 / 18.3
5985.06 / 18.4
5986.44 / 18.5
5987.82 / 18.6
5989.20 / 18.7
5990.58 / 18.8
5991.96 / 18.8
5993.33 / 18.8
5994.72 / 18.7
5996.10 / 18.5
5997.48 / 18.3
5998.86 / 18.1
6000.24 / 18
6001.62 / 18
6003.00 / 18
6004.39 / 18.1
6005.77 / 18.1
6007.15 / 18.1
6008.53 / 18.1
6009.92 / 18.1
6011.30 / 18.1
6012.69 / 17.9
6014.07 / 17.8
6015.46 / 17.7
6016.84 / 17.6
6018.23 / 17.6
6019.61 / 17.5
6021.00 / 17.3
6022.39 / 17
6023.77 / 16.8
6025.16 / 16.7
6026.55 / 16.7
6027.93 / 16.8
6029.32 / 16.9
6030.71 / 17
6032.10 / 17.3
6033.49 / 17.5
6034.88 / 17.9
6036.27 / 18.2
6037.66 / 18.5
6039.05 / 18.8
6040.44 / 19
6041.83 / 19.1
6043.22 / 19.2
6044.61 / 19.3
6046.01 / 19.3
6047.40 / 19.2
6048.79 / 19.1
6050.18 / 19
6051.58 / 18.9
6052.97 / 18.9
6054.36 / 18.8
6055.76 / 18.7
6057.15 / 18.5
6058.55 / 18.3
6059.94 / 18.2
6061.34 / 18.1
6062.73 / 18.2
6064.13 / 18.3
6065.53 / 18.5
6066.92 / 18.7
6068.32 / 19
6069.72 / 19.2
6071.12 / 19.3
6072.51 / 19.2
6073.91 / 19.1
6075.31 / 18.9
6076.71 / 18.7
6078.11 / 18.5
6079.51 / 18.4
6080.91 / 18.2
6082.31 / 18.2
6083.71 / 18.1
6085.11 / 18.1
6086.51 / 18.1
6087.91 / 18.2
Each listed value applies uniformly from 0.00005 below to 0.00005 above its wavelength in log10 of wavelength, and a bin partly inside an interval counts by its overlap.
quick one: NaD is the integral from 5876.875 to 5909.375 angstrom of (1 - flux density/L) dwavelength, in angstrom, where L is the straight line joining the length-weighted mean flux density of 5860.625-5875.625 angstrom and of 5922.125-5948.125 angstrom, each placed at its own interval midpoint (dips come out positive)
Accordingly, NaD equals 2.7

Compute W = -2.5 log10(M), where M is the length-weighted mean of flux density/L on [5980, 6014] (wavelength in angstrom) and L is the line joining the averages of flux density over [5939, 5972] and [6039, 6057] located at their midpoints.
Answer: 0.04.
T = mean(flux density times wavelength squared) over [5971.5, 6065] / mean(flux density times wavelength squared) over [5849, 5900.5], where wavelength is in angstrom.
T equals 1.1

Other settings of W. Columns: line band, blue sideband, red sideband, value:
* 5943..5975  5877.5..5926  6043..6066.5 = -0.034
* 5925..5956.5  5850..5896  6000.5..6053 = -0.045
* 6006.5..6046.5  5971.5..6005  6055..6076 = 0.042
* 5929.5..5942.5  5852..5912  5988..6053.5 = -0.063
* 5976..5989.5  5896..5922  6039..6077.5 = 0.012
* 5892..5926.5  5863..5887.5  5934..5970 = 0.031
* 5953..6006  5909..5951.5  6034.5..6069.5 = 0.014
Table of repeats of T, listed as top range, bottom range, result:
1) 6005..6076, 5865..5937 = 1.04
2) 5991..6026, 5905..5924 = 0.98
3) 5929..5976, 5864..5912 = 1.08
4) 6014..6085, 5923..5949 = 1.00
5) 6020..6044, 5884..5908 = 1.07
